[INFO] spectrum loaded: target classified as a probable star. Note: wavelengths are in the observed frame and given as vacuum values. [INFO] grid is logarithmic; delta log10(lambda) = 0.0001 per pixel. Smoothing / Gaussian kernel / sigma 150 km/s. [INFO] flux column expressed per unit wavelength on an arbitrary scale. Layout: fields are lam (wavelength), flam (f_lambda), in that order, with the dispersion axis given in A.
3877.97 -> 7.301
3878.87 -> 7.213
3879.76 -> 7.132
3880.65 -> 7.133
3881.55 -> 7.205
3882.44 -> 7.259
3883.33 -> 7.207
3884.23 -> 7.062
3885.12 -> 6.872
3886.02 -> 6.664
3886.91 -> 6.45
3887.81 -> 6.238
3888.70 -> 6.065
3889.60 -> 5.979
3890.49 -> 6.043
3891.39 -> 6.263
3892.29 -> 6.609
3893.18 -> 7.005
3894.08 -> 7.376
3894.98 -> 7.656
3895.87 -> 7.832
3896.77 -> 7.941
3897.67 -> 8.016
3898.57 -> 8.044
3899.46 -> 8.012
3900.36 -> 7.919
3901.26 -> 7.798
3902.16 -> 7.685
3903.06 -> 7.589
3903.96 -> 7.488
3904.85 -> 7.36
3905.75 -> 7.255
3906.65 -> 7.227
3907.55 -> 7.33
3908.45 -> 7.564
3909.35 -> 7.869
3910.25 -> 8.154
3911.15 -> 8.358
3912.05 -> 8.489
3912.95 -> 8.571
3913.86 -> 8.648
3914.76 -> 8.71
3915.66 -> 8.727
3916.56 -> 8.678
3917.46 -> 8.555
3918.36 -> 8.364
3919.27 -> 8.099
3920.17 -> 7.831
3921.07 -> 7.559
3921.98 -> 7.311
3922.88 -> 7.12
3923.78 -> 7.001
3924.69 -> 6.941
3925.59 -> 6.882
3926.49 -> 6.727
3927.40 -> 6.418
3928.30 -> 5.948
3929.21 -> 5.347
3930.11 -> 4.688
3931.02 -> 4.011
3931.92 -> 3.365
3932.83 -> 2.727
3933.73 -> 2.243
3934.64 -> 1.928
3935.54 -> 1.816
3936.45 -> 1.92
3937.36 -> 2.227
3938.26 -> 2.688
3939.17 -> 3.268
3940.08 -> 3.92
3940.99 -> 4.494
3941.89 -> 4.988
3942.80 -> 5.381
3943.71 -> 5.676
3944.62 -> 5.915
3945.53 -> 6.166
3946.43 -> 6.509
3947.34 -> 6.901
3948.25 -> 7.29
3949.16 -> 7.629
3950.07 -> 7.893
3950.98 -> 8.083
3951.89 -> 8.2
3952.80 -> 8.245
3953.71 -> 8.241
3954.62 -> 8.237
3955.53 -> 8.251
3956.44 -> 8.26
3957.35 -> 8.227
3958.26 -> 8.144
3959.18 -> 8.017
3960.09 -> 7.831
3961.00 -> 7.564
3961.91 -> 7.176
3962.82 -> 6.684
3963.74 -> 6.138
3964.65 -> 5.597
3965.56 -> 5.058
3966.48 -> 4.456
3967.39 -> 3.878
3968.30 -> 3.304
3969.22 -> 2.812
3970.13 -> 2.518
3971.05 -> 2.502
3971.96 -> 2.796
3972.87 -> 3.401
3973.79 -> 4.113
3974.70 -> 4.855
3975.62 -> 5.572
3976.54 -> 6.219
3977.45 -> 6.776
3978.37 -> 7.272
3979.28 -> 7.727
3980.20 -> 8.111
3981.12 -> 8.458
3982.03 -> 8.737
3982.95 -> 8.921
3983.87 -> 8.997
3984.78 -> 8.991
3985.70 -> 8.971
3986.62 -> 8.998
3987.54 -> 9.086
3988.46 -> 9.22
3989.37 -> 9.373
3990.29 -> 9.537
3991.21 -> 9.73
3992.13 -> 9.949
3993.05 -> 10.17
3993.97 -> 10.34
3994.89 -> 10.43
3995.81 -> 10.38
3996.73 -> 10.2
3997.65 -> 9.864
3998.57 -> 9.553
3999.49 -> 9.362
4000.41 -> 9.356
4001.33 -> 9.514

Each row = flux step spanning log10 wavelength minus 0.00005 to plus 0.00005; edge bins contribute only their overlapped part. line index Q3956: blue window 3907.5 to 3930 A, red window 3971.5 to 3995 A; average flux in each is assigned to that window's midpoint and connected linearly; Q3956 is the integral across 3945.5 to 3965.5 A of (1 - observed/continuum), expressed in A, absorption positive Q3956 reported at 0.7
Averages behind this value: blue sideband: 7.61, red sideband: 7.92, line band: 7.5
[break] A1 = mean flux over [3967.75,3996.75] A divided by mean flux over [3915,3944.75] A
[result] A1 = 1.4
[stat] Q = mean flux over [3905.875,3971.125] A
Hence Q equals 6.27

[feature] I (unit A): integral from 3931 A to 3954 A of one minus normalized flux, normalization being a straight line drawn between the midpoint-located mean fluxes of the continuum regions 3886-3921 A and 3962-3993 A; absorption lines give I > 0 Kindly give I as 6.6 A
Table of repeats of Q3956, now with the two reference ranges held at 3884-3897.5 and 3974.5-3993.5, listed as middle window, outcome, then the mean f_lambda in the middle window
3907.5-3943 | 6.5 A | 6.01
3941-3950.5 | 1.7 A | 6.34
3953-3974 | 5.7 A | 5.84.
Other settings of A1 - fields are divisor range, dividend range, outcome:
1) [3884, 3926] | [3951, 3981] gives 0.82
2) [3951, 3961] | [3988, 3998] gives 1.22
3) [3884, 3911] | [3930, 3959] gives 0.77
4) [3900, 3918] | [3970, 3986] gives 0.80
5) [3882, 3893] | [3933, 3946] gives 0.57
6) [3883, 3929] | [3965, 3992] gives 0.89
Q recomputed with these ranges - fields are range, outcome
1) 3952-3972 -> 6.19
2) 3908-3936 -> 6.6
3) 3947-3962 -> 7.92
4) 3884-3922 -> 7.57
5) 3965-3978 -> 4.19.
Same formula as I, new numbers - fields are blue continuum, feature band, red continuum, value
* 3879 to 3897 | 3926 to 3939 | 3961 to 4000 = 6.2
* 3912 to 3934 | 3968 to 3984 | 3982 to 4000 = 5.9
